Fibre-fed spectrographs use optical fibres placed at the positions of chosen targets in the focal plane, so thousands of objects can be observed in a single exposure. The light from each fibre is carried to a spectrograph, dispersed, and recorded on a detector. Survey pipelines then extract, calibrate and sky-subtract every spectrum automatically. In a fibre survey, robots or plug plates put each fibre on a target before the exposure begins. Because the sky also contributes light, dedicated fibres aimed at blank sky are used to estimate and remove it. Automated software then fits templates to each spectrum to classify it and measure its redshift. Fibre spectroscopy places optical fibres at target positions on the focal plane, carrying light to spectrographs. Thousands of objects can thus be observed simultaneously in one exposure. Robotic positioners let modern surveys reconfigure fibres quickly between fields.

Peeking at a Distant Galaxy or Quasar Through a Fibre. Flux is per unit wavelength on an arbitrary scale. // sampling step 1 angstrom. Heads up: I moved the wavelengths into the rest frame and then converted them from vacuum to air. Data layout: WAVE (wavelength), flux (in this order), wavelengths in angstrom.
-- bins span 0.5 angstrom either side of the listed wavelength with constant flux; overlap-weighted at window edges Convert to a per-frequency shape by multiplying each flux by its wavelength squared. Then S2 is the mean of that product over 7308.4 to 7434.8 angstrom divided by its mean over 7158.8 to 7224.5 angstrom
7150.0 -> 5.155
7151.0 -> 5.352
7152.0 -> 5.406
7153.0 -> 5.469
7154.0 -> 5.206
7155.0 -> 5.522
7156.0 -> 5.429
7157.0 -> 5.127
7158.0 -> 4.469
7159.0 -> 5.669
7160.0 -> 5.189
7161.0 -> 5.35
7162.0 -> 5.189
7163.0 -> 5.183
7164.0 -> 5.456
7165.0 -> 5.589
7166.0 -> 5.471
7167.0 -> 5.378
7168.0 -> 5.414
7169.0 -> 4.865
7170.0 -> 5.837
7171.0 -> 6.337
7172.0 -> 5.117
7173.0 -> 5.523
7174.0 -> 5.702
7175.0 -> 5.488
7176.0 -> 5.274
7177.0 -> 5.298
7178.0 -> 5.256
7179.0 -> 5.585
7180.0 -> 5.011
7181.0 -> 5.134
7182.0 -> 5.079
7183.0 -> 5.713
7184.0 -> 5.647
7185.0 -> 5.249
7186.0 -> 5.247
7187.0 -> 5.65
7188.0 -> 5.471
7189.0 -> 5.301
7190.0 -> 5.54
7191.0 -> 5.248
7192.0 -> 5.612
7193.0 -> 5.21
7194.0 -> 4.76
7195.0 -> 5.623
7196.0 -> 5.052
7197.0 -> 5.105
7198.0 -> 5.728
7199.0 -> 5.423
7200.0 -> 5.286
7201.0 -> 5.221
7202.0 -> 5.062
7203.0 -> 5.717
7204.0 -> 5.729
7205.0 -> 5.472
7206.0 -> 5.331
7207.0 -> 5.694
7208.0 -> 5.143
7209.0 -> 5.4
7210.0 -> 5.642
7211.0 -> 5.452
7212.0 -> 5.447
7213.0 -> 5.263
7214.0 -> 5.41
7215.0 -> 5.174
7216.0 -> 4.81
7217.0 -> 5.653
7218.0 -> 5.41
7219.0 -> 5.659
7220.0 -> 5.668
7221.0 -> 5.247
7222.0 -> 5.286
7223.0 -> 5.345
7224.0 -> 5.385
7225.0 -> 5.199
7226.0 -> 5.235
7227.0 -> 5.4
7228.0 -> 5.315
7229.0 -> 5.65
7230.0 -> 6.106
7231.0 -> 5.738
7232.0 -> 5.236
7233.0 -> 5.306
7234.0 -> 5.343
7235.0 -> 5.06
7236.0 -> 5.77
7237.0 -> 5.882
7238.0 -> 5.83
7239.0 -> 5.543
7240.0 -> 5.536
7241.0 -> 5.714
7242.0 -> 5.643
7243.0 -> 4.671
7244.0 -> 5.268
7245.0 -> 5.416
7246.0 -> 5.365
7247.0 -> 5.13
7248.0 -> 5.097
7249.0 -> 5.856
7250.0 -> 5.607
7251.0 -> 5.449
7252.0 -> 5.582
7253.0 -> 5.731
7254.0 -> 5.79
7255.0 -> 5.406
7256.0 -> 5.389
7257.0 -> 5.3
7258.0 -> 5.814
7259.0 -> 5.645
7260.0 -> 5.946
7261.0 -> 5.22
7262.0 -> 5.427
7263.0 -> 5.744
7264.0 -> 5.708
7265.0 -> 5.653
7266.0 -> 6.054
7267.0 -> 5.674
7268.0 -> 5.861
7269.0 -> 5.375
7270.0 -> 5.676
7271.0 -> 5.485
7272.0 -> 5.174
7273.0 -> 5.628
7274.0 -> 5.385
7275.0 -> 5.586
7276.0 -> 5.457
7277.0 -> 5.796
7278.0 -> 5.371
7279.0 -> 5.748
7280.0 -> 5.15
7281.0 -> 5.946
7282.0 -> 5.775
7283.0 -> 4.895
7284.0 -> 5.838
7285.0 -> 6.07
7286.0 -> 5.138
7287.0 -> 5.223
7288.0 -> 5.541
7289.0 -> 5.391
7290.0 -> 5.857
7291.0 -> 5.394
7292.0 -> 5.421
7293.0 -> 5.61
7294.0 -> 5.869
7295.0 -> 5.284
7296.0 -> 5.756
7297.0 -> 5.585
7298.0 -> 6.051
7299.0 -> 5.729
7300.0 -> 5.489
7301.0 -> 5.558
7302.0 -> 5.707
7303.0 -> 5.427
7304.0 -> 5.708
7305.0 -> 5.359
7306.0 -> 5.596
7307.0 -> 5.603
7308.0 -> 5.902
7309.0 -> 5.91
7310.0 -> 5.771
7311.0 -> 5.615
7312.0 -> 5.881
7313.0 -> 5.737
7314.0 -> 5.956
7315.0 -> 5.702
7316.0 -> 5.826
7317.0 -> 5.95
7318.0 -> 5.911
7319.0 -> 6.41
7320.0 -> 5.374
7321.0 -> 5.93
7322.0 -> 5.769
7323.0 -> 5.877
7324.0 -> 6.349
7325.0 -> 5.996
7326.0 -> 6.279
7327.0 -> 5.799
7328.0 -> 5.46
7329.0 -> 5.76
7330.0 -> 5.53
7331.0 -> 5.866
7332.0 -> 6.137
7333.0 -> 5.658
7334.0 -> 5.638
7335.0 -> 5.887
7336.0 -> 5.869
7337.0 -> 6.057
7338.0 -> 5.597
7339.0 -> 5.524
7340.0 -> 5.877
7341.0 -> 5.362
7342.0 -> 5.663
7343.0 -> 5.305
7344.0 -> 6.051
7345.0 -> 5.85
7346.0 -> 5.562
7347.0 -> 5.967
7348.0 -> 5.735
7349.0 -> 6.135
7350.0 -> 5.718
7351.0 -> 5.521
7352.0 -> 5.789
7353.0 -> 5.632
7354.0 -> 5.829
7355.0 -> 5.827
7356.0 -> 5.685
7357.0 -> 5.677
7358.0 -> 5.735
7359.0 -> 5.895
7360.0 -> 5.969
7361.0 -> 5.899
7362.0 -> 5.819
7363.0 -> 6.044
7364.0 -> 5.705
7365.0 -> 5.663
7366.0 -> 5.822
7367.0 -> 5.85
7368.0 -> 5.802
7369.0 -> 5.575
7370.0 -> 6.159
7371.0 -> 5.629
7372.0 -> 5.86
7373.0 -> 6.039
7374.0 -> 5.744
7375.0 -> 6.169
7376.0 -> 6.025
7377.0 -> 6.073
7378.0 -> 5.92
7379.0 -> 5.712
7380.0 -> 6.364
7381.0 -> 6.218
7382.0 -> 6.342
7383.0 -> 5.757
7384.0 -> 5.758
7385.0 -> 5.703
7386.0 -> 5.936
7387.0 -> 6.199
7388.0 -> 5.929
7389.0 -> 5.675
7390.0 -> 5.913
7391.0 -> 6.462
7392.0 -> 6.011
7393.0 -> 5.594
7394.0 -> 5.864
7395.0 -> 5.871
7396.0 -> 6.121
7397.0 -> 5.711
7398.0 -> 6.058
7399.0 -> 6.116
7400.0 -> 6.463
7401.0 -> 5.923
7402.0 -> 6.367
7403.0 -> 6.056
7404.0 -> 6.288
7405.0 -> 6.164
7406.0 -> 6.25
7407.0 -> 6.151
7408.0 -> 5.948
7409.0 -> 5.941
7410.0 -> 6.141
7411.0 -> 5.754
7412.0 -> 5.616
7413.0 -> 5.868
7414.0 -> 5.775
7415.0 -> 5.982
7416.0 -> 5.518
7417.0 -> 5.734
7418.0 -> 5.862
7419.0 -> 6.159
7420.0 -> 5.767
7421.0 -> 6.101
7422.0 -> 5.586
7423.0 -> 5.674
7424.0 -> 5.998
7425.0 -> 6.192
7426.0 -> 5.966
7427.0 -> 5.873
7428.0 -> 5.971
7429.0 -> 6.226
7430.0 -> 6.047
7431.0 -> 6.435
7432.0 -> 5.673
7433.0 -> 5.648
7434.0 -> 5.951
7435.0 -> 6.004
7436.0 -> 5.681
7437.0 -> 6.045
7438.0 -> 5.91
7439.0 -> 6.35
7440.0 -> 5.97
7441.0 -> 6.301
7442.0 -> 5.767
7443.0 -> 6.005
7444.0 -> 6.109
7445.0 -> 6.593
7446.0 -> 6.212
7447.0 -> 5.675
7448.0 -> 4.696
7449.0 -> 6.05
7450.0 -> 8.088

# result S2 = 1.1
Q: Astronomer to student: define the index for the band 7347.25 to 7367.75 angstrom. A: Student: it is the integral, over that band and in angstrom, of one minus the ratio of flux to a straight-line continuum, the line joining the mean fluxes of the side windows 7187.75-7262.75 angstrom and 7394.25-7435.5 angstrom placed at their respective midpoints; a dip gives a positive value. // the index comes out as 0.0 angstrom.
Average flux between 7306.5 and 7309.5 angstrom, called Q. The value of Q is 5.8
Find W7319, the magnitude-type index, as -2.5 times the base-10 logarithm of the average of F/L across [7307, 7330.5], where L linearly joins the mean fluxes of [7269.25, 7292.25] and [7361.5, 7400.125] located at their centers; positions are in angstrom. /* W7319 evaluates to -0.03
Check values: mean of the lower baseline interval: 5.52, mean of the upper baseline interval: 5.94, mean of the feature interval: 5.85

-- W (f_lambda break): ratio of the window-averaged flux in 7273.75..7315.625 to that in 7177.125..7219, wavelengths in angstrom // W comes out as 1.05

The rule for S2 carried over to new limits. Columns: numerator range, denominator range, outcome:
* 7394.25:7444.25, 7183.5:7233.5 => 1.17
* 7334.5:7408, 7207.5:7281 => 1.11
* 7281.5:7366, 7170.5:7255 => 1.09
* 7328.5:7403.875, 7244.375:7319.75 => 1.07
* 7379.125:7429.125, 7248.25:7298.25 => 1.11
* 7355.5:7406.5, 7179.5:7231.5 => 1.16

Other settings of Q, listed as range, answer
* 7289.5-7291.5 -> 5.63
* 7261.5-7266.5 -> 5.72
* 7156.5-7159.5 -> 5.09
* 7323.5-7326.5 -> 6.21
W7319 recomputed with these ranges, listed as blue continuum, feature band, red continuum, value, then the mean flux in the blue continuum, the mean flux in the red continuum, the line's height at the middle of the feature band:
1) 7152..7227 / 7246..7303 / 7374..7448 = 0.007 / 5.37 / 5.98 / 5.61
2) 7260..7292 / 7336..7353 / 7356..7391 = 0.013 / 5.56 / 5.9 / 5.8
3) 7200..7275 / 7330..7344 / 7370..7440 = 0.008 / 5.48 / 5.97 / 5.77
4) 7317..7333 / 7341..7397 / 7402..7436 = 0.010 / 5.89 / 5.95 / 5.92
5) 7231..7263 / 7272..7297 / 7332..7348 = 0.010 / 5.49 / 5.74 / 5.59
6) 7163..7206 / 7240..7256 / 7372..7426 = 0.023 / 5.4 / 5.97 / 5.57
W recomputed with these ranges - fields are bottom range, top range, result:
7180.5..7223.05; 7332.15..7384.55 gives 1.08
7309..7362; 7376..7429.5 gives 1.03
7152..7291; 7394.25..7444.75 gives 1.10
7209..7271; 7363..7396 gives 1.08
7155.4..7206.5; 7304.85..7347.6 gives 1.08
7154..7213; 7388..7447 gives 1.11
